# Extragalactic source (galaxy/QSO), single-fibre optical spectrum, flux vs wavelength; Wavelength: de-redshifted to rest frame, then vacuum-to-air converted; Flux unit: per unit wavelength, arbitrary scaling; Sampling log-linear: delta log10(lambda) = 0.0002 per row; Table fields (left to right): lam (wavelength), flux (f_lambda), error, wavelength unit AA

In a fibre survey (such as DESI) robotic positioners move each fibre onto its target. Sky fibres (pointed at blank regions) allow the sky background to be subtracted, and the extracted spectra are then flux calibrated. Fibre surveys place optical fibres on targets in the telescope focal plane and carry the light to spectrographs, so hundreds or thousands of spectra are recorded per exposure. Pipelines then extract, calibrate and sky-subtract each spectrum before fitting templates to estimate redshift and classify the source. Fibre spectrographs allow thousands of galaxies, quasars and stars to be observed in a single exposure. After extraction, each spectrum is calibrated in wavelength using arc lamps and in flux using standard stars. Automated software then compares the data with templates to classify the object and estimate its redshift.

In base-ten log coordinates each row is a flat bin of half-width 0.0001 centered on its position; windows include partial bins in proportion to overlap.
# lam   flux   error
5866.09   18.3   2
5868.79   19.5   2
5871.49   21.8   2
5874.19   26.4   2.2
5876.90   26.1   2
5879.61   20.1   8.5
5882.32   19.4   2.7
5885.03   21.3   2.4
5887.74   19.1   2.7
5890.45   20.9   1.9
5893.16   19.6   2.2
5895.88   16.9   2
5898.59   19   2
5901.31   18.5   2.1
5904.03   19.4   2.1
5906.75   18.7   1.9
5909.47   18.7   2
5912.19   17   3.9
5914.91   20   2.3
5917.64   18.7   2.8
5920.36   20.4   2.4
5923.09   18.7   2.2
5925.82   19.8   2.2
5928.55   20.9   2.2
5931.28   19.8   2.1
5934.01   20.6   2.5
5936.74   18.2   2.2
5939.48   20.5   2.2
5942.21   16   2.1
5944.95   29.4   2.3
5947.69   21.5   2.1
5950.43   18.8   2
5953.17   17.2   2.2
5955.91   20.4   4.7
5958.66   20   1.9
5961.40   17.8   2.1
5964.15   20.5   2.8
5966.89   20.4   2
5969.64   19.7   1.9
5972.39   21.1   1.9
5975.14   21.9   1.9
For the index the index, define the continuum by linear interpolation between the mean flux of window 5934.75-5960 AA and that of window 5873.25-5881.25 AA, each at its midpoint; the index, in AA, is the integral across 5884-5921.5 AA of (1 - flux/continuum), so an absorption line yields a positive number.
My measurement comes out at 5.7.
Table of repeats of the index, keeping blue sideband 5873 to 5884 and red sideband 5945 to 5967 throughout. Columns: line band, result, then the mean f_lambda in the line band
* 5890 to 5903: 2.0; 18.9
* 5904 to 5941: 3.3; 19.4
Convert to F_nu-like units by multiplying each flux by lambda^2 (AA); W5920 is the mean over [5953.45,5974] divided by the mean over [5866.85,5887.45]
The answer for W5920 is 0.9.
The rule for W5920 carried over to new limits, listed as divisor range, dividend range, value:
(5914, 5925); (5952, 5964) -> 0.99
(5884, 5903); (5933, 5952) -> 1.09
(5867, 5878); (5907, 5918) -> 0.81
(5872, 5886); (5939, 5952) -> 0.96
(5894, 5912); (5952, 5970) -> 1.07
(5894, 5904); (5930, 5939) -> 1.08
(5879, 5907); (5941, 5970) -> 1.07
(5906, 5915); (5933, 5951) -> 1.14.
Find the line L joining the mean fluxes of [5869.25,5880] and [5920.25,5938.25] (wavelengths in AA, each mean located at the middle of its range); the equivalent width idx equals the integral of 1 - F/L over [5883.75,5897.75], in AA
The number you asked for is 1.8 AA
